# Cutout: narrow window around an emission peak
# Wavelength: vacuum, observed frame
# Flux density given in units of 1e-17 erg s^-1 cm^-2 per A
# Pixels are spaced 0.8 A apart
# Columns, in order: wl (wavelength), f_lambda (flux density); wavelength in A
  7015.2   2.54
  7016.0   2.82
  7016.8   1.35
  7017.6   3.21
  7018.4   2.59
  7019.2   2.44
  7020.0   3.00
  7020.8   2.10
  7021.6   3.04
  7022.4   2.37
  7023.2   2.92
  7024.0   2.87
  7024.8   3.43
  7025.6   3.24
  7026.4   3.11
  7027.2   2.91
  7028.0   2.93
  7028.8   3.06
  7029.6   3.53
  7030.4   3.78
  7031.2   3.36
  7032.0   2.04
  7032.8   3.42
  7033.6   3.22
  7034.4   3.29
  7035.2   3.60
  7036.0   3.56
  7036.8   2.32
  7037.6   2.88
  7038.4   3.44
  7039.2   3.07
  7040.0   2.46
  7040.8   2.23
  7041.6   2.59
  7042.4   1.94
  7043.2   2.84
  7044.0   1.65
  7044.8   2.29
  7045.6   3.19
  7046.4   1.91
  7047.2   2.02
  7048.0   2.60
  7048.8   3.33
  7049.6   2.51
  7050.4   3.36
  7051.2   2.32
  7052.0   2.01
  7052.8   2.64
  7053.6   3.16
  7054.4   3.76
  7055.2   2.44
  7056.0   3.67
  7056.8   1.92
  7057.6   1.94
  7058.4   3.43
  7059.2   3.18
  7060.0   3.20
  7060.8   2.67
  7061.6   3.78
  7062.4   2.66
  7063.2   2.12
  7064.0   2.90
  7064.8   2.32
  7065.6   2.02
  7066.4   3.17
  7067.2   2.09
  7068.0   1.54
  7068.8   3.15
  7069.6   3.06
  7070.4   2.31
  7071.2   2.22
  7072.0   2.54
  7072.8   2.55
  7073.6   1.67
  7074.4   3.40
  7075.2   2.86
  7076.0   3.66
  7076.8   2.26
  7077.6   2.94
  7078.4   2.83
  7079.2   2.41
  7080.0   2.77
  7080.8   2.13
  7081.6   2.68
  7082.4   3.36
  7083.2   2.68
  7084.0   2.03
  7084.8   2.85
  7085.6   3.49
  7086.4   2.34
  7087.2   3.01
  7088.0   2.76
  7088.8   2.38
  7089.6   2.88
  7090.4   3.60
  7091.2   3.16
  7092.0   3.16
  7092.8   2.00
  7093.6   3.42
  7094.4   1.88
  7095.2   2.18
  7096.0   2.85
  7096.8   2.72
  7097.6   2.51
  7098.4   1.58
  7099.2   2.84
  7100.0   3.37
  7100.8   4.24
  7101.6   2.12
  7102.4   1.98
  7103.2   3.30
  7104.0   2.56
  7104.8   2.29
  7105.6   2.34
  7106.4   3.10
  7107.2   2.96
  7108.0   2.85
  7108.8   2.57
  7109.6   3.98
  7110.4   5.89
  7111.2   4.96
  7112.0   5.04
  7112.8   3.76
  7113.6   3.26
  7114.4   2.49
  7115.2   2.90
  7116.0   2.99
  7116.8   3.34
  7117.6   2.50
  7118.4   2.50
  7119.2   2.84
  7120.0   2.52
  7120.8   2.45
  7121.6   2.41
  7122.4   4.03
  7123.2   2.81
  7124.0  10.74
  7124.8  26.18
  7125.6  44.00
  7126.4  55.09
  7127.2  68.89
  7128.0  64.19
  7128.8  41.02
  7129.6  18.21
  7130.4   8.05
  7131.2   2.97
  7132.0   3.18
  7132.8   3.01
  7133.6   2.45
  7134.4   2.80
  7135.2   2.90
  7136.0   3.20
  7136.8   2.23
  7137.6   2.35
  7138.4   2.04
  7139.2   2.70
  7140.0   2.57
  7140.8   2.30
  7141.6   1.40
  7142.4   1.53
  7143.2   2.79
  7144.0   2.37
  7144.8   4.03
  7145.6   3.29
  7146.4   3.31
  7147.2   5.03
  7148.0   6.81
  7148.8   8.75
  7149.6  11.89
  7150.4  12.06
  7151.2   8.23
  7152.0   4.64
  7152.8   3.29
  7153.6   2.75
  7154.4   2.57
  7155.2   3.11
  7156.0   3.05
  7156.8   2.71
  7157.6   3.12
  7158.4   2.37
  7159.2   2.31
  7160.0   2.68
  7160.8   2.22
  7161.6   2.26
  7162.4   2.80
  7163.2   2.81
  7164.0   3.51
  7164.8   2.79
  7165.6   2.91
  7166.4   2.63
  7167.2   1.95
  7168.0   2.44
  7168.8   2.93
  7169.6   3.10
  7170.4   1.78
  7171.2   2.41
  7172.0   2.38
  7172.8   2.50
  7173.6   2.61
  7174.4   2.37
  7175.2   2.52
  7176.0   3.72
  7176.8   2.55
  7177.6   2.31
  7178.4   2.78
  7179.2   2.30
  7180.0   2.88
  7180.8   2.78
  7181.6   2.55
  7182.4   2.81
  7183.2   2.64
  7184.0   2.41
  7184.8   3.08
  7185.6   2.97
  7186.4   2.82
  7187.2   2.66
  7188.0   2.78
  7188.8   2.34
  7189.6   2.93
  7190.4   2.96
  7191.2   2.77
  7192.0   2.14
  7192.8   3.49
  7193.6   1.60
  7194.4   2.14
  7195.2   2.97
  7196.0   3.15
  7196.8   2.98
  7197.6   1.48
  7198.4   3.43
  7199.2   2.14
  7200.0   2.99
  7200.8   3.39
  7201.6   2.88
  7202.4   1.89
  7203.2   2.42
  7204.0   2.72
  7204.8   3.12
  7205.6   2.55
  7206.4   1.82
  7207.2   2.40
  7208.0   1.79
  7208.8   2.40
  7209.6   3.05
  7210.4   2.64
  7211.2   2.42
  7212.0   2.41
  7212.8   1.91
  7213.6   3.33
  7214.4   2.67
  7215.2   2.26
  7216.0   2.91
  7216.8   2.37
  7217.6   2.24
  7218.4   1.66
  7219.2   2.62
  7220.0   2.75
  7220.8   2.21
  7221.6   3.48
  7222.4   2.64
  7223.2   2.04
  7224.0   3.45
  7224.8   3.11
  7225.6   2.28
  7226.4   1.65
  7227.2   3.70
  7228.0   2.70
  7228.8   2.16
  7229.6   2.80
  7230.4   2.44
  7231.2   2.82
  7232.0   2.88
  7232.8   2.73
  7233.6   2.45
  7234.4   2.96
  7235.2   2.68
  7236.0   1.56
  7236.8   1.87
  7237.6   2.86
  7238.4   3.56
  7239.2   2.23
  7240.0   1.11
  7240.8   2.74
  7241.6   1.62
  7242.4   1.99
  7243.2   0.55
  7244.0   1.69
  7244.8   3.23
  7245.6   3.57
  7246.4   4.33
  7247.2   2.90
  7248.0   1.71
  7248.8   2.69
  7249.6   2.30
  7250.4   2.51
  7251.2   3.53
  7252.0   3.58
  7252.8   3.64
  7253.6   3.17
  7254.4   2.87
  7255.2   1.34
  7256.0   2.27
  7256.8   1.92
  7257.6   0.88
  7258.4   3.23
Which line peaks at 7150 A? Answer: [N II] 6583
